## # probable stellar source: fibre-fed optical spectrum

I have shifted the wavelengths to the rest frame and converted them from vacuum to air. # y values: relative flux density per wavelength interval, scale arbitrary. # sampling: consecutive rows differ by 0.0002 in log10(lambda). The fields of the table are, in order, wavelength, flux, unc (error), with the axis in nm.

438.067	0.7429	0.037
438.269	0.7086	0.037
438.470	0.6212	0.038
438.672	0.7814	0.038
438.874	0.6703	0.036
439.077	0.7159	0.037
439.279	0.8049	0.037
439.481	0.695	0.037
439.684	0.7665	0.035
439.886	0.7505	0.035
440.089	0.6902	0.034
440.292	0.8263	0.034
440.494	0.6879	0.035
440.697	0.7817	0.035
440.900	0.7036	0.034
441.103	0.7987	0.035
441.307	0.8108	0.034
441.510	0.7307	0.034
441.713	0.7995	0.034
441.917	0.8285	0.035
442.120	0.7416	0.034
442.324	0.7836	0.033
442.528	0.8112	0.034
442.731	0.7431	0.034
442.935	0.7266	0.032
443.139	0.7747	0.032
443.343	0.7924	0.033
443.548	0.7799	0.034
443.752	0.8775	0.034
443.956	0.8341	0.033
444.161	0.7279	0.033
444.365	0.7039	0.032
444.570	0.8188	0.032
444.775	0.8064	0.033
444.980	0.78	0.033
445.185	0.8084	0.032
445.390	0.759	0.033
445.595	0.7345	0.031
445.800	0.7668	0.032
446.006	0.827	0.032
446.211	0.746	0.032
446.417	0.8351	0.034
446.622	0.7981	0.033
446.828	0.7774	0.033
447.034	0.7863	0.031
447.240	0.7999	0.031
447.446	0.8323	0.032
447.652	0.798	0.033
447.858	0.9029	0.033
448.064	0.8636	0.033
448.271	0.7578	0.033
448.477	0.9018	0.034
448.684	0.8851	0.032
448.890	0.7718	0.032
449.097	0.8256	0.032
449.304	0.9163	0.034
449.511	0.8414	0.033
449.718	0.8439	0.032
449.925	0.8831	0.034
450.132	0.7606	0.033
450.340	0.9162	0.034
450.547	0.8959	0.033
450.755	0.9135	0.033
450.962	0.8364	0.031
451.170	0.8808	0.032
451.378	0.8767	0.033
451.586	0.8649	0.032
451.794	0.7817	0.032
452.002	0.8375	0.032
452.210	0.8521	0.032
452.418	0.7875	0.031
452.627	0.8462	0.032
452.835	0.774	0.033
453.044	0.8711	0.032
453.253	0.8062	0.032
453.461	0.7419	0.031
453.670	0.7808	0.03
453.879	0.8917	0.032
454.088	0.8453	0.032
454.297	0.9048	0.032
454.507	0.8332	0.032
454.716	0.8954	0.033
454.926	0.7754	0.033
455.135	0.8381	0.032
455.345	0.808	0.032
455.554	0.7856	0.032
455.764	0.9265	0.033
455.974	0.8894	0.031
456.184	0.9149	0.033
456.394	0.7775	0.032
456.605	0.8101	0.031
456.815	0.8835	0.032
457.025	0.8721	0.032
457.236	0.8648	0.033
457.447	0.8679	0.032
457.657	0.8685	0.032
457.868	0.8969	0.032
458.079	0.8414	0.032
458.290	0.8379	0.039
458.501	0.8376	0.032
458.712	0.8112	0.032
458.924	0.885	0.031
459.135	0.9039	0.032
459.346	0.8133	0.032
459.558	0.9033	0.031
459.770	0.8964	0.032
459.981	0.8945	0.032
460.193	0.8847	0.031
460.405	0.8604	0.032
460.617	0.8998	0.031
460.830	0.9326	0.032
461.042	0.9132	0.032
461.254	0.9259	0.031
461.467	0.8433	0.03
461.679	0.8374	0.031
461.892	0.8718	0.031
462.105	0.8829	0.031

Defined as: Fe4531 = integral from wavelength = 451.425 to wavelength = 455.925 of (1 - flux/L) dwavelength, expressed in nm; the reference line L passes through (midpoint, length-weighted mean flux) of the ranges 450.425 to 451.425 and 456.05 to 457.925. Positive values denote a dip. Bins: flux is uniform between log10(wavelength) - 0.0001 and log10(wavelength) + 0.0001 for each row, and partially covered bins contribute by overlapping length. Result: 0.207 nm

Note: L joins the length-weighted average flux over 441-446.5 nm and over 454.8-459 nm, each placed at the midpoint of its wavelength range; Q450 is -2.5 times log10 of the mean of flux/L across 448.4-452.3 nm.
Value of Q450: -0.05 mag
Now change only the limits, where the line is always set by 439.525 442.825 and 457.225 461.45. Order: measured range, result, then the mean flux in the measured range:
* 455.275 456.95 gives 0.01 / 0.851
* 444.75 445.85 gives 0.02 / 0.774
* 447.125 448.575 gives -0.04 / 0.836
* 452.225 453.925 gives 0.03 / 0.812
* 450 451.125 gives -0.06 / 0.866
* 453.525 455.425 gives 0.01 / 0.839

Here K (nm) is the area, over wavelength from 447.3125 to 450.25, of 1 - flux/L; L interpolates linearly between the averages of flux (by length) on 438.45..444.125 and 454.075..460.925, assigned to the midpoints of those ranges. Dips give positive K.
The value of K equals -0.12 nm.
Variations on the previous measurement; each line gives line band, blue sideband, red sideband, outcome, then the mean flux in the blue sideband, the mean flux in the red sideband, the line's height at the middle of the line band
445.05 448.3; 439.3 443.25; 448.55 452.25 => 0.07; 0.762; 0.855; 0.817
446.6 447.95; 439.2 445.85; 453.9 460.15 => -0.02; 0.771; 0.859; 0.8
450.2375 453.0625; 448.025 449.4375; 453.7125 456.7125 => -0.02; 0.845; 0.848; 0.846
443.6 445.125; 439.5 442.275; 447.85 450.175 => 0.01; 0.761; 0.846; 0.798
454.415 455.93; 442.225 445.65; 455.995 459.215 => 0.01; 0.781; 0.859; 0.845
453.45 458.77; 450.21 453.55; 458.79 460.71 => 0.09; 0.842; 0.881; 0.863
